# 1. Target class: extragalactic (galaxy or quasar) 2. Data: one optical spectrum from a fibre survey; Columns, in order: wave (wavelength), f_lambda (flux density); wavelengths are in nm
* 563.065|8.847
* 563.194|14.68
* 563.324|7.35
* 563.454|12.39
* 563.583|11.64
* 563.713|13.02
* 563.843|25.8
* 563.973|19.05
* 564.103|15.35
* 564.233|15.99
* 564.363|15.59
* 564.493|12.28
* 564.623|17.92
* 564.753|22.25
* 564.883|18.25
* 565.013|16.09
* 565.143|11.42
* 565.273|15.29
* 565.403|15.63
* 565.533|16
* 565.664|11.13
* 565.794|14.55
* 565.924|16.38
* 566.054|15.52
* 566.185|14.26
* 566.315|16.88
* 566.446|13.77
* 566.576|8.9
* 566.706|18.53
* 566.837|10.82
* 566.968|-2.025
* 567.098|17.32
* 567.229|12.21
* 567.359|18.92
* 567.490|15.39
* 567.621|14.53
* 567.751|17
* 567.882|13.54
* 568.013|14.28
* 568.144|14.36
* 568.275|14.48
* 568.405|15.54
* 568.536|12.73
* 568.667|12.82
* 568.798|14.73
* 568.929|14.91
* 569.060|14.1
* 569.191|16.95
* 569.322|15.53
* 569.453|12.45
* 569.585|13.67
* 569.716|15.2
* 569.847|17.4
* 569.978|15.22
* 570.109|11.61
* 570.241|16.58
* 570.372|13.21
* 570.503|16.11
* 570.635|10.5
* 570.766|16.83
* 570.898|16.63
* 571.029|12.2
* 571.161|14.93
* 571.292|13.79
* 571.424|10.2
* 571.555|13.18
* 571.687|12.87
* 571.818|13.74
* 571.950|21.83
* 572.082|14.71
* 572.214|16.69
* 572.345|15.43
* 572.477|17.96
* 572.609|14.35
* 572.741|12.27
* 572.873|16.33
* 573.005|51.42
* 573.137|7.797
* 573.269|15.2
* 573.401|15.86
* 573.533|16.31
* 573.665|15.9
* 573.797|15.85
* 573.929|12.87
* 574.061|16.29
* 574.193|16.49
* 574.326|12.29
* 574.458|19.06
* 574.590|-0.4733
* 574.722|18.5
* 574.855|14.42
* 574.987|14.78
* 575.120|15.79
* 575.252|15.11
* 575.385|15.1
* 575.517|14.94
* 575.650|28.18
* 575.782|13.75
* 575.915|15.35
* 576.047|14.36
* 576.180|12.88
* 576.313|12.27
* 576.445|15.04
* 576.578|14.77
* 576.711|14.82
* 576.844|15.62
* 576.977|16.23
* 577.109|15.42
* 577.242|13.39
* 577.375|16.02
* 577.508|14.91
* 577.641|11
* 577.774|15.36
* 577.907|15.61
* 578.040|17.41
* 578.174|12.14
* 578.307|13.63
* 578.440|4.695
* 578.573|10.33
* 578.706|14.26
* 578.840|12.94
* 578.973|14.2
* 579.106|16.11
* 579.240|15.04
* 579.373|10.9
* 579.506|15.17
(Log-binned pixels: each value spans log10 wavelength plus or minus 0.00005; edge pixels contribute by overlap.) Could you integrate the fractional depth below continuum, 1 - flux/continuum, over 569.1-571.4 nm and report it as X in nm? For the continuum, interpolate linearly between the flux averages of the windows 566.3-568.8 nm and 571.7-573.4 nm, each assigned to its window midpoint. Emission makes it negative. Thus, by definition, 0.20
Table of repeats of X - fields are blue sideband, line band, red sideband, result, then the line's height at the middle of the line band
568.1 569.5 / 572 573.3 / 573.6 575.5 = -0.351 nm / 14.4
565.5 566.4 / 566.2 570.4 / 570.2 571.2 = 0.171 nm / 14.7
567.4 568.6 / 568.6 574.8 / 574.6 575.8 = 0.052 nm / 15.4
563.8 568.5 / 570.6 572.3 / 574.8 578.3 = 0.060 nm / 15.1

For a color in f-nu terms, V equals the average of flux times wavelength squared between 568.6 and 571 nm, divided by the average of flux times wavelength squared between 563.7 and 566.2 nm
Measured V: 0.92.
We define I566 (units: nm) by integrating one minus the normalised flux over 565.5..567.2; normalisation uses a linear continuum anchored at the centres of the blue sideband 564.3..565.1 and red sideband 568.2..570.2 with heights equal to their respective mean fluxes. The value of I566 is 0.31 nm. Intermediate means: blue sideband 16.9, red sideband 14.5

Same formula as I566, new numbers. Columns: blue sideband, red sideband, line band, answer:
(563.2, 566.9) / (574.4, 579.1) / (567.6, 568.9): 0.04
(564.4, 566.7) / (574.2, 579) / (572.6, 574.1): -0.32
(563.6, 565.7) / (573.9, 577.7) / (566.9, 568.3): 0.20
